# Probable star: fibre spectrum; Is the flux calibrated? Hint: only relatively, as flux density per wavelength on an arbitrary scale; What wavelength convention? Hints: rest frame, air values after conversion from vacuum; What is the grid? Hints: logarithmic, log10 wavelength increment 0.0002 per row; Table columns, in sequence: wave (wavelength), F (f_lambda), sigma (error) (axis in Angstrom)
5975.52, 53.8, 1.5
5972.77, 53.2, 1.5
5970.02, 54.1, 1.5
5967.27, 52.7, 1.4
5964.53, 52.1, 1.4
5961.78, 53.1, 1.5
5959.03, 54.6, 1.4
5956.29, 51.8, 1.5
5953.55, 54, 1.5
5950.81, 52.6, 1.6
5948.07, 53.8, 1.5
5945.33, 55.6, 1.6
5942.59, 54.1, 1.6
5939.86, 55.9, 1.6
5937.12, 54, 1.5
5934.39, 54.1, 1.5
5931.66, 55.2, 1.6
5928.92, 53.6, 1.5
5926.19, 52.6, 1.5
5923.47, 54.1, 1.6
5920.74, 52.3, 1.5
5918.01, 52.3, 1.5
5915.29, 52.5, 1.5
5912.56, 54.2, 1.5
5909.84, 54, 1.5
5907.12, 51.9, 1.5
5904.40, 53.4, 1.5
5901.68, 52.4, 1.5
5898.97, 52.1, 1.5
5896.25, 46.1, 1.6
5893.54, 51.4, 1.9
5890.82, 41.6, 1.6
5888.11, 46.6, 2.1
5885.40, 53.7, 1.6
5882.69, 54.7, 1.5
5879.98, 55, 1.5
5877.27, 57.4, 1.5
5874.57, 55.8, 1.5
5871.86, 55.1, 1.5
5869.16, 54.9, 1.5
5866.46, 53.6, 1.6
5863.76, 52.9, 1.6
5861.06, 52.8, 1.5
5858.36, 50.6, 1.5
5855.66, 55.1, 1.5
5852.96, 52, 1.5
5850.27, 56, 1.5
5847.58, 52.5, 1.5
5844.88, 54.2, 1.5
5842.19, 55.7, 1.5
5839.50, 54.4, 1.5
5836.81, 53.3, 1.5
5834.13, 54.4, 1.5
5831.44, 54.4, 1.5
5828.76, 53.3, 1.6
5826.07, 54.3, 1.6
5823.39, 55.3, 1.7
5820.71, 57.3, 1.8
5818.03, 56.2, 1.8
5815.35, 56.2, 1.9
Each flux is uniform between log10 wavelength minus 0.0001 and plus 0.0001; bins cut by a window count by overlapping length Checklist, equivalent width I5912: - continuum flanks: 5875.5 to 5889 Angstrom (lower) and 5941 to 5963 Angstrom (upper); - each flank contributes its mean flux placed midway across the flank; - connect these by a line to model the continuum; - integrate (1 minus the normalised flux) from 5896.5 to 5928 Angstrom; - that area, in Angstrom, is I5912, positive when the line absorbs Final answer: 0.65 Angstrom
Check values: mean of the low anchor 53.8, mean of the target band 52.7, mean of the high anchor 53.7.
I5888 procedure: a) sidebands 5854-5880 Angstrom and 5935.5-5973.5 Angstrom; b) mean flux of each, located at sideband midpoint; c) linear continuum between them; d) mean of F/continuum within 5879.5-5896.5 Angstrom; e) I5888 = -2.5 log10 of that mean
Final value 0.09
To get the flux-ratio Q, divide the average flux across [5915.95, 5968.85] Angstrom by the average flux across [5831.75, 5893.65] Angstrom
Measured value 1.0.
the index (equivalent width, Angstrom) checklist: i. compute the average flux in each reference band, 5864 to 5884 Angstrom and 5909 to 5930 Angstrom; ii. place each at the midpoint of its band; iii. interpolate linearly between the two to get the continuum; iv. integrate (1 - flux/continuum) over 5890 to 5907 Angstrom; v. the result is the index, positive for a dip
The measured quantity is 1.3 Angstrom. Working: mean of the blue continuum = 55.1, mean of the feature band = 49.9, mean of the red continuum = 53.2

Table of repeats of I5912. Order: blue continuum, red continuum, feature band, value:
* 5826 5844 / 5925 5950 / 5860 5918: 1.9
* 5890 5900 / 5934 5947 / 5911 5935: -0.6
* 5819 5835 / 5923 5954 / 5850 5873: 0.5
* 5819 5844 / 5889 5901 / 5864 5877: -1.1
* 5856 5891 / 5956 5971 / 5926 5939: -0.2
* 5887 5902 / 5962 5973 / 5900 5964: -3.7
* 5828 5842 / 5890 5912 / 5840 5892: -0.7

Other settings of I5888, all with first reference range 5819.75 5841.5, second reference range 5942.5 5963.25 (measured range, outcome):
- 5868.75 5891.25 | 0.02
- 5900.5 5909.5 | 0.03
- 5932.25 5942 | -0.02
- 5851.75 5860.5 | 0.04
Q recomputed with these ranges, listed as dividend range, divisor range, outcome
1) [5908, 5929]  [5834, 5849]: 0.98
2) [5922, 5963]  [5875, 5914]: 1.04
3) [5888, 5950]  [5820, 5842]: 0.96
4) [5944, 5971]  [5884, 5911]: 1.06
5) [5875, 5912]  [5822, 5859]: 0.96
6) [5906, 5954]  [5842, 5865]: 1.01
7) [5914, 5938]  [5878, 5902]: 1.06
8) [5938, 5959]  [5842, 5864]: 1.01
